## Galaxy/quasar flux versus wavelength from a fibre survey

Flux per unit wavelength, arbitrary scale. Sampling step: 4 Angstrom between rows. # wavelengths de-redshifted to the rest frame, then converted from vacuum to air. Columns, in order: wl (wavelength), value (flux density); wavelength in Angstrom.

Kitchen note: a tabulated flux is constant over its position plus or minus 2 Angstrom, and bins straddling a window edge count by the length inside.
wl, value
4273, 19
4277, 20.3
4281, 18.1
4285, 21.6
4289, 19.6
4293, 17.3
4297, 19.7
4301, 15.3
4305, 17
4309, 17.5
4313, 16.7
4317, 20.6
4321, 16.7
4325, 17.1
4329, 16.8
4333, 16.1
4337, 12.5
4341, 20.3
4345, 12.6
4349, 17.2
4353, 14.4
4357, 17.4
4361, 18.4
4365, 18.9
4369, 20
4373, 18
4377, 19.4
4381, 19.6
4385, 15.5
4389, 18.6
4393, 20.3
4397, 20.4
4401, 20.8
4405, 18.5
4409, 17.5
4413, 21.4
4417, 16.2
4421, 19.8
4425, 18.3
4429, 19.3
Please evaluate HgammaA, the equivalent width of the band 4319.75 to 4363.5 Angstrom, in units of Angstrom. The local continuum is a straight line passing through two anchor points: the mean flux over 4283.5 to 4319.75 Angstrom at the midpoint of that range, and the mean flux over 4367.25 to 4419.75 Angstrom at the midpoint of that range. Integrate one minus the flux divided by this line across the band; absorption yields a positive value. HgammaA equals 5.3 Angstrom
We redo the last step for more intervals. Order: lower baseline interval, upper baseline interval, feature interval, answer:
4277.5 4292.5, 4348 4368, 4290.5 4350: 5.2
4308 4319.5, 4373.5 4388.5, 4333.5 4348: 2.3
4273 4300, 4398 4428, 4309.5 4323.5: 0.9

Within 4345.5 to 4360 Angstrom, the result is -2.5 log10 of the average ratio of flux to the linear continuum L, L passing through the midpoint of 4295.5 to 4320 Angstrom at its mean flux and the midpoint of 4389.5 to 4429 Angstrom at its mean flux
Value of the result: 0.14 mag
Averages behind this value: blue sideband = 17.7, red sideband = 19.2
